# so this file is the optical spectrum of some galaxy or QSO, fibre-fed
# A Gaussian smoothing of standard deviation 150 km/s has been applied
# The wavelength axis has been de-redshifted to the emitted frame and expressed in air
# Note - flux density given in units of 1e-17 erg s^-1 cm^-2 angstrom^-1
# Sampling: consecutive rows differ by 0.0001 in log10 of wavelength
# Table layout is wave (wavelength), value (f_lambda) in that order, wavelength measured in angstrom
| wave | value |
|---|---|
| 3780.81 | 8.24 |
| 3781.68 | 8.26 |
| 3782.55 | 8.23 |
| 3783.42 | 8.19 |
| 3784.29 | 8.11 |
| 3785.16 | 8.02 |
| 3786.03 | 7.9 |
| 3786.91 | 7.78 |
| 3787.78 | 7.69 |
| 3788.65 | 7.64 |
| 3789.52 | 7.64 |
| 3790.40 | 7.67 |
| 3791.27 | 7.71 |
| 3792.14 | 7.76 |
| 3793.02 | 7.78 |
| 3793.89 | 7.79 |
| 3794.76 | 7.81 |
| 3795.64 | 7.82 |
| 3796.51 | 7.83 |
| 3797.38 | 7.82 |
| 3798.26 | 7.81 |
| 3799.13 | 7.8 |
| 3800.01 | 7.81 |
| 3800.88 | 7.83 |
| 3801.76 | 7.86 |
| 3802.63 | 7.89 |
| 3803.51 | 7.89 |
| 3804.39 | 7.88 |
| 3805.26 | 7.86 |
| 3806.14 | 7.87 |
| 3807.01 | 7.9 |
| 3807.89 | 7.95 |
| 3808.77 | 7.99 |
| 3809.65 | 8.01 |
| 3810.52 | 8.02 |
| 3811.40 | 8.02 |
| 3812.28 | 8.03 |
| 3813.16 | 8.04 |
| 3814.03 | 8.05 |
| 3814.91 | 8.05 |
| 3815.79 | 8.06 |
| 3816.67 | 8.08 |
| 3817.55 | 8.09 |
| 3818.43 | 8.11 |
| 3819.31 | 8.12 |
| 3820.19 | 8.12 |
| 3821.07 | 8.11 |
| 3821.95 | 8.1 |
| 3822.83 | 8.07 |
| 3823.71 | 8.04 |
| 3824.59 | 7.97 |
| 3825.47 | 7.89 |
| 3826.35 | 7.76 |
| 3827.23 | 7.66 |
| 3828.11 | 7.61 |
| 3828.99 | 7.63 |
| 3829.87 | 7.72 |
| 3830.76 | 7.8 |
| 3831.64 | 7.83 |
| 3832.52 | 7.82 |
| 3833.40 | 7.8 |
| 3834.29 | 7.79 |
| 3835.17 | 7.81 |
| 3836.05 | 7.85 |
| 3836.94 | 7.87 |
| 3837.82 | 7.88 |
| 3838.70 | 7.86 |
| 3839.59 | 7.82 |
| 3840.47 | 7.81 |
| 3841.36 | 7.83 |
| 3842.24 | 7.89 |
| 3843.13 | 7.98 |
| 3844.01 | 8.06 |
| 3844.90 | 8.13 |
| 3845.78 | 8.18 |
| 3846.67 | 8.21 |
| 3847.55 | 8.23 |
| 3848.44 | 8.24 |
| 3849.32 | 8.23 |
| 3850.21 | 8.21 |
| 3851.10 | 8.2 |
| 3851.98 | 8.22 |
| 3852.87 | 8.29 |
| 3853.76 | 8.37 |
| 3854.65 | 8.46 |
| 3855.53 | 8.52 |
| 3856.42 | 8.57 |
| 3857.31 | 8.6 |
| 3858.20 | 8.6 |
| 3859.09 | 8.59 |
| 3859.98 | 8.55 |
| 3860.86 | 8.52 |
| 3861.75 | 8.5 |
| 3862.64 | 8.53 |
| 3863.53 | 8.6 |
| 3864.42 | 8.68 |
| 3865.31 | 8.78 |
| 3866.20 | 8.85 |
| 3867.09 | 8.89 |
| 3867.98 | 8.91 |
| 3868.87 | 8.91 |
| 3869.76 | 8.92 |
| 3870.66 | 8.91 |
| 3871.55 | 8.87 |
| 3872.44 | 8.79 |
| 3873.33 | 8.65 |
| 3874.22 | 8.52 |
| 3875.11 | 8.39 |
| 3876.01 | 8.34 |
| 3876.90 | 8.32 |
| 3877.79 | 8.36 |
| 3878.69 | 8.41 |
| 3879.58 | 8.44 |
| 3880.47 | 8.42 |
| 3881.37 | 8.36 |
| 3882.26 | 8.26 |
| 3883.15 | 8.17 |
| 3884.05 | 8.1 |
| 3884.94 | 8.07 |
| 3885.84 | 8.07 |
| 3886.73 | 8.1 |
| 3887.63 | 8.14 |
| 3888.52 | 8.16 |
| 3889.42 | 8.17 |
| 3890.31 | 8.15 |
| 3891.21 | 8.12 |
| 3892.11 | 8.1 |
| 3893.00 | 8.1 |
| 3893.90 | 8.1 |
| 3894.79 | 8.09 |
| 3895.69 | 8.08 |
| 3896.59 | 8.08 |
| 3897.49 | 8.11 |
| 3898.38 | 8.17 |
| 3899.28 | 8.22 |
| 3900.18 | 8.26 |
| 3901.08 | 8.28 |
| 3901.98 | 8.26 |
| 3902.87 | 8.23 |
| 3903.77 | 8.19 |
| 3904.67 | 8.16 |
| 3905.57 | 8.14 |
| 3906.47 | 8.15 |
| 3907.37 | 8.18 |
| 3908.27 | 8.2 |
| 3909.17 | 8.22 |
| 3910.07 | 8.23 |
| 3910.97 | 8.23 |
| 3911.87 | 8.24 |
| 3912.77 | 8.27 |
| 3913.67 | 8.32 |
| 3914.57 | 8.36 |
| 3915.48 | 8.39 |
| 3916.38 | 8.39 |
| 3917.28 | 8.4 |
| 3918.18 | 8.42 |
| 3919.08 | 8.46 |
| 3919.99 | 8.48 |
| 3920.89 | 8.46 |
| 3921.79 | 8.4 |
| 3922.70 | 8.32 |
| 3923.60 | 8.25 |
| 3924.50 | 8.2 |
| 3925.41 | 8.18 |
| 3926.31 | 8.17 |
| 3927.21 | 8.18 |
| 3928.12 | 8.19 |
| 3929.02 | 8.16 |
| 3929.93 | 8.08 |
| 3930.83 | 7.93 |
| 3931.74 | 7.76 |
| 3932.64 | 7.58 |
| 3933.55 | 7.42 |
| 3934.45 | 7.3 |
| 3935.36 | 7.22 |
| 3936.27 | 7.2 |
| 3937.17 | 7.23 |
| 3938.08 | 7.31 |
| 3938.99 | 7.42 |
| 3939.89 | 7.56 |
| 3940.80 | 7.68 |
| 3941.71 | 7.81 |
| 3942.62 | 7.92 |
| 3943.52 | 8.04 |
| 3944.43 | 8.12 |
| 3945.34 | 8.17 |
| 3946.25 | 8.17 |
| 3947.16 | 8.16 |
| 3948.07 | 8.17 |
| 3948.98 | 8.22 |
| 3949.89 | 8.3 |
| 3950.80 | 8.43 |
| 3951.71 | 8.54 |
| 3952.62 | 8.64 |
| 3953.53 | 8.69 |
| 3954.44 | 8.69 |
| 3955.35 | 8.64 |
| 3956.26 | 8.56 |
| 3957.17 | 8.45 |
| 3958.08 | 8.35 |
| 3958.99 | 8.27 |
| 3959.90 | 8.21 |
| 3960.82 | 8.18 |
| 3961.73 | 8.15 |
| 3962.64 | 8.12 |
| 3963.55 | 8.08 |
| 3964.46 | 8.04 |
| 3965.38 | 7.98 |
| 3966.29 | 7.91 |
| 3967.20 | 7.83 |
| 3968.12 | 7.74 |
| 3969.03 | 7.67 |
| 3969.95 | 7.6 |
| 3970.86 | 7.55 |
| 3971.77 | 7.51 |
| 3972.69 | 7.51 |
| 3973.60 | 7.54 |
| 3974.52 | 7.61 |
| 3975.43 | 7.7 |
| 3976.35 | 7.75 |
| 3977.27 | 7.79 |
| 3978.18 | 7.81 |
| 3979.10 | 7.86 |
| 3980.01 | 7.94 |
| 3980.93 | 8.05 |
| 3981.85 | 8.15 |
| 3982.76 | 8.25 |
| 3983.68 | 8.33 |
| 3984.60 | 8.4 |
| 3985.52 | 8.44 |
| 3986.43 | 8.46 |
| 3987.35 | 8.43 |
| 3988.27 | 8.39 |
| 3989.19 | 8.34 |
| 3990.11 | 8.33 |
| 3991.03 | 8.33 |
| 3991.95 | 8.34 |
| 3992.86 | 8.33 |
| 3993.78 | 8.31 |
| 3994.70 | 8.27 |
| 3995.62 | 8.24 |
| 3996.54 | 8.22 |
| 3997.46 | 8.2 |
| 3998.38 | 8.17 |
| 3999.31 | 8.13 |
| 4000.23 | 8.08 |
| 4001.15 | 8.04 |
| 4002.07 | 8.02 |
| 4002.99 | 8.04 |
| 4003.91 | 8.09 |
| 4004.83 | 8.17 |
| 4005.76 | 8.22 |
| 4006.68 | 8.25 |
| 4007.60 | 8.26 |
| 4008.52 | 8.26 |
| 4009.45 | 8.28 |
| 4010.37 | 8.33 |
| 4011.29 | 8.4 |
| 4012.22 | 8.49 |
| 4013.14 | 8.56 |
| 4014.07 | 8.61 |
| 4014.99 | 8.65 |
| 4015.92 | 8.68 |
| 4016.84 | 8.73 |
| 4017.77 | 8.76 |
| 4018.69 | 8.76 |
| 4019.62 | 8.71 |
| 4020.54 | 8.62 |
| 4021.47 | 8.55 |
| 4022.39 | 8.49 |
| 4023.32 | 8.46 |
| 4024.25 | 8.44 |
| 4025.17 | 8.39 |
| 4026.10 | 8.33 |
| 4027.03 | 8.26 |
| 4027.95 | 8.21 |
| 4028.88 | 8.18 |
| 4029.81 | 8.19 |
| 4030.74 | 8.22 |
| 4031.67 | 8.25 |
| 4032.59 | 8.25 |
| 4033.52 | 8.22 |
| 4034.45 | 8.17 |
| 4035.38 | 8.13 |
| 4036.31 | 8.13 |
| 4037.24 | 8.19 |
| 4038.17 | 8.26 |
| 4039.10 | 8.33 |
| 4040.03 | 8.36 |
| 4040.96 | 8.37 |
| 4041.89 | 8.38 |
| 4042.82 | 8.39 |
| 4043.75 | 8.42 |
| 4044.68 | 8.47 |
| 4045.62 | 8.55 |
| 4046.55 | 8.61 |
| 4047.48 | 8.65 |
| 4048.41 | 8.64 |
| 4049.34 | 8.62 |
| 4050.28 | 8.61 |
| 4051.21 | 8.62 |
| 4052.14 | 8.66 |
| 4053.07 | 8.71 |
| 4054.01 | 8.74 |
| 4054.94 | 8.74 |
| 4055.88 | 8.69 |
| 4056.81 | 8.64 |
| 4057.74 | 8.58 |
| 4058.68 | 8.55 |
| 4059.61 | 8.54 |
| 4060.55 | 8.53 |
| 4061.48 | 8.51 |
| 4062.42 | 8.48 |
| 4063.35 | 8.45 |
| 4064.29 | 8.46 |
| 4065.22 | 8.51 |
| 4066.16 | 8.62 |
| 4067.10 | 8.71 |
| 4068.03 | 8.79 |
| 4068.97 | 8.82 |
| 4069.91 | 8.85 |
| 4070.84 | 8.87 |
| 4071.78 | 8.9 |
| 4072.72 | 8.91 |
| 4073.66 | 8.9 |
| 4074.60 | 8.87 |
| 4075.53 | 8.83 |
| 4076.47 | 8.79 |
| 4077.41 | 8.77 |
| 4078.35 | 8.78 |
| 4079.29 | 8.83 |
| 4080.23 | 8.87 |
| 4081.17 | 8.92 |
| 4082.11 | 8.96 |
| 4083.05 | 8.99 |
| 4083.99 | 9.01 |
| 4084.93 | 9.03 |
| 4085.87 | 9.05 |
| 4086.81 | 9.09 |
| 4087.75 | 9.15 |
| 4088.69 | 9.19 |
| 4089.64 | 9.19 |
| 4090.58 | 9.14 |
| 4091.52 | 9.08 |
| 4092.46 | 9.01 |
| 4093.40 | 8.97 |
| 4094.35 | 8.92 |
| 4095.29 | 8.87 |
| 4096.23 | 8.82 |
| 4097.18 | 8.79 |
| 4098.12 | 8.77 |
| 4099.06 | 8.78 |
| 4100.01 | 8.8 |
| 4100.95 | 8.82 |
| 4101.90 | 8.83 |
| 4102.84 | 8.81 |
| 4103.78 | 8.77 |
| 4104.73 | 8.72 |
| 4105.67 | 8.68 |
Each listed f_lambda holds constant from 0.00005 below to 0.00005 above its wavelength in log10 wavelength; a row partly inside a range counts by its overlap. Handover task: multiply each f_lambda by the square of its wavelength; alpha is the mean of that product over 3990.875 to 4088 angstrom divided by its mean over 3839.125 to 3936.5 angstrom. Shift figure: 1.1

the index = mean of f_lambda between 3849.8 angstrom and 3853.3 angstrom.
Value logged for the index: 8.23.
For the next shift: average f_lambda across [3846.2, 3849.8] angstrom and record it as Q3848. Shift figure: 8.23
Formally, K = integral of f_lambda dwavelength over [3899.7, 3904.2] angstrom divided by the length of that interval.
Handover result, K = 8.25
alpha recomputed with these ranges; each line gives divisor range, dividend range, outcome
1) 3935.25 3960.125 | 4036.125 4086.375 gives 1.13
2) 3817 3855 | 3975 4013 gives 1.11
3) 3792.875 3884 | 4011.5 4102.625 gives 1.18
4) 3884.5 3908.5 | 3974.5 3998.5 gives 1.05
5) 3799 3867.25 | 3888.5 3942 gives 1.04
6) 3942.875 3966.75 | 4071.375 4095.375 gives 1.15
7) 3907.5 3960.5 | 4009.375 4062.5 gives 1.10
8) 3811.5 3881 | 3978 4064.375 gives 1.11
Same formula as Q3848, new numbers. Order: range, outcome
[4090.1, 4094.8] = 9.03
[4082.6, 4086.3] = 9.02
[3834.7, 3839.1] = 7.87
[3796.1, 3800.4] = 7.81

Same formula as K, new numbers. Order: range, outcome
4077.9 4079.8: 8.8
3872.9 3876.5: 8.47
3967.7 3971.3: 7.64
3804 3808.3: 7.9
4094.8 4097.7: 8.83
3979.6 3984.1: 8.14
